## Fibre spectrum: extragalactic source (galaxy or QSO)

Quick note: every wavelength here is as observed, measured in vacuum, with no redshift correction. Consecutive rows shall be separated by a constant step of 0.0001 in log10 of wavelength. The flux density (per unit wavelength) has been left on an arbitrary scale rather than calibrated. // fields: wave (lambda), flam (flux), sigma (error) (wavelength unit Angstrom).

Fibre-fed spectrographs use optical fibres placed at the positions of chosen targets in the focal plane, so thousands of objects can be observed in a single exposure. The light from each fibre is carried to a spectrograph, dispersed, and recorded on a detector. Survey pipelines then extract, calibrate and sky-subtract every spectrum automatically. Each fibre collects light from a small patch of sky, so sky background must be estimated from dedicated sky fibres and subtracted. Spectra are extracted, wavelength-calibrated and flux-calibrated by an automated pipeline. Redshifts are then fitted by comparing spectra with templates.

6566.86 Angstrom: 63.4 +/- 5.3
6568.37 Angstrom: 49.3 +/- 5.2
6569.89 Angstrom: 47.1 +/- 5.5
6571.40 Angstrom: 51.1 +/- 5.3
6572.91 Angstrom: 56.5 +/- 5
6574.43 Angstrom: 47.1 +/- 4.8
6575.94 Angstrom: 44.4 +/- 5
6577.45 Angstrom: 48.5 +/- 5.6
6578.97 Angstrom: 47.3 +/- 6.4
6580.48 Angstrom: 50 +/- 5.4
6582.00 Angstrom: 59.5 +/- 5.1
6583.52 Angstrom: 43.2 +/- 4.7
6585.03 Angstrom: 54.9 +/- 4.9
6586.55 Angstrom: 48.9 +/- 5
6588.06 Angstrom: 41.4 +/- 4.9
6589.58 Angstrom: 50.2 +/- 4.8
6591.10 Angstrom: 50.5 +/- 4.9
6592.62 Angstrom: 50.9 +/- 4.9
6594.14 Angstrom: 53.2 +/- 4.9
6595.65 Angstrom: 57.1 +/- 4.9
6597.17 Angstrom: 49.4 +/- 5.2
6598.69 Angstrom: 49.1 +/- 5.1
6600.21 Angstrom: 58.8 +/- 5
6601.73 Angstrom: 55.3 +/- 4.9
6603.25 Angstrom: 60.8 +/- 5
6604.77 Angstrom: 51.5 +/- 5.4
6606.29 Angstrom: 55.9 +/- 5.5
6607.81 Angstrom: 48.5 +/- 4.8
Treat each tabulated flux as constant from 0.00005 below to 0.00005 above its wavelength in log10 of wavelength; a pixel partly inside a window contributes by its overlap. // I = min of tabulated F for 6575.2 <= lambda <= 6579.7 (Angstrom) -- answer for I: 44.4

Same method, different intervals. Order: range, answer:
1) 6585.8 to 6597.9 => 41.4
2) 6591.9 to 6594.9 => 50.9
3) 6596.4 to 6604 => 49.1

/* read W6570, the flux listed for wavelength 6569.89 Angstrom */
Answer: 47.1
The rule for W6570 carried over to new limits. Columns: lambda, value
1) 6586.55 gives 48.9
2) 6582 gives 59.5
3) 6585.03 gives 54.9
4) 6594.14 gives 53.2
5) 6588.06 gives 41.4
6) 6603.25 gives 60.8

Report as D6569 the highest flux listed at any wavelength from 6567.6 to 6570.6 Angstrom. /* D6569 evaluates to 49.3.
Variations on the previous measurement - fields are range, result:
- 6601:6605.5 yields 60.8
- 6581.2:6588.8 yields 59.5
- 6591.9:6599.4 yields 57.1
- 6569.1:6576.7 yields 56.5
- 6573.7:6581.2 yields 50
